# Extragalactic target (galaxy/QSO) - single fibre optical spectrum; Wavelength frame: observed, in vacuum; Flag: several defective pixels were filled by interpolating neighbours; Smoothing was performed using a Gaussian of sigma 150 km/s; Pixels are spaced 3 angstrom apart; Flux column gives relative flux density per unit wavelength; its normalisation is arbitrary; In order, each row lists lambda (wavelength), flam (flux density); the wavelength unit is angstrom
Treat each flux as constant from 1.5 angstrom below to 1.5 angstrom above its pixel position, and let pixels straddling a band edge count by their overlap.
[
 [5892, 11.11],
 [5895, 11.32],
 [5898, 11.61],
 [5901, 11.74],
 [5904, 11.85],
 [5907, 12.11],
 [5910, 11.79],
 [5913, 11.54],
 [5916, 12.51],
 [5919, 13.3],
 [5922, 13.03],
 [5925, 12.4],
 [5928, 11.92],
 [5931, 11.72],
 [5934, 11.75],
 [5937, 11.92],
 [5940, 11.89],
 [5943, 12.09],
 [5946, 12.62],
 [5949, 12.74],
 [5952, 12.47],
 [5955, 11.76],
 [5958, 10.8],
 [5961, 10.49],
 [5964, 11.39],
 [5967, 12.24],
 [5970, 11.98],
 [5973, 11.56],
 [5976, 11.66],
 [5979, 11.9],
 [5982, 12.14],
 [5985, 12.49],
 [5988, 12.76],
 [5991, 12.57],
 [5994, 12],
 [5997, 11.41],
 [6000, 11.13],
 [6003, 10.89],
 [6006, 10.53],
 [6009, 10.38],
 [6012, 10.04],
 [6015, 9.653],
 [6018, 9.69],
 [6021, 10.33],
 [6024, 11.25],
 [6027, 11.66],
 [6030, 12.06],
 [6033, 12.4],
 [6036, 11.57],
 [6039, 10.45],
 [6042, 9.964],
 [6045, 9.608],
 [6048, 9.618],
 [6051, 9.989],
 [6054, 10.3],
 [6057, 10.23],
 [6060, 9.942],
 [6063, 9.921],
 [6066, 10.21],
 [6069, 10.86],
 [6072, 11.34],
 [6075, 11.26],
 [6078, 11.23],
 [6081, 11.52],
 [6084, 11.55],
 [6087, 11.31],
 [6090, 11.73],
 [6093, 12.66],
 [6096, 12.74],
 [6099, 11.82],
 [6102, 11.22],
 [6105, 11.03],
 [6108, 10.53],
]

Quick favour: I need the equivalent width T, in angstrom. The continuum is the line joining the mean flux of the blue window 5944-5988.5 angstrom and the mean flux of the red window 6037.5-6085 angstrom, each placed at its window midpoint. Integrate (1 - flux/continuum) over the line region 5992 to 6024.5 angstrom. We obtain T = 1.77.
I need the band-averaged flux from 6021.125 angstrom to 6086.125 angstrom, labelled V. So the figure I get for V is 10.8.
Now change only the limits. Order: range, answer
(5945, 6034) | 11.5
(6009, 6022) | 9.96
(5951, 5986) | 11.7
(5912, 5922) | 12.6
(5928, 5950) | 12.1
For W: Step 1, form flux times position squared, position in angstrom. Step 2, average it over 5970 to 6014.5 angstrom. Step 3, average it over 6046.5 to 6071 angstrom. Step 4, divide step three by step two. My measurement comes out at 0.9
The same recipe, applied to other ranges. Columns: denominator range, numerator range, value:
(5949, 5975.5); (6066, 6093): 1.01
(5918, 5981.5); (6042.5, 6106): 0.95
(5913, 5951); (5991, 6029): 0.90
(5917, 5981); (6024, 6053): 0.93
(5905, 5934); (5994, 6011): 0.92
